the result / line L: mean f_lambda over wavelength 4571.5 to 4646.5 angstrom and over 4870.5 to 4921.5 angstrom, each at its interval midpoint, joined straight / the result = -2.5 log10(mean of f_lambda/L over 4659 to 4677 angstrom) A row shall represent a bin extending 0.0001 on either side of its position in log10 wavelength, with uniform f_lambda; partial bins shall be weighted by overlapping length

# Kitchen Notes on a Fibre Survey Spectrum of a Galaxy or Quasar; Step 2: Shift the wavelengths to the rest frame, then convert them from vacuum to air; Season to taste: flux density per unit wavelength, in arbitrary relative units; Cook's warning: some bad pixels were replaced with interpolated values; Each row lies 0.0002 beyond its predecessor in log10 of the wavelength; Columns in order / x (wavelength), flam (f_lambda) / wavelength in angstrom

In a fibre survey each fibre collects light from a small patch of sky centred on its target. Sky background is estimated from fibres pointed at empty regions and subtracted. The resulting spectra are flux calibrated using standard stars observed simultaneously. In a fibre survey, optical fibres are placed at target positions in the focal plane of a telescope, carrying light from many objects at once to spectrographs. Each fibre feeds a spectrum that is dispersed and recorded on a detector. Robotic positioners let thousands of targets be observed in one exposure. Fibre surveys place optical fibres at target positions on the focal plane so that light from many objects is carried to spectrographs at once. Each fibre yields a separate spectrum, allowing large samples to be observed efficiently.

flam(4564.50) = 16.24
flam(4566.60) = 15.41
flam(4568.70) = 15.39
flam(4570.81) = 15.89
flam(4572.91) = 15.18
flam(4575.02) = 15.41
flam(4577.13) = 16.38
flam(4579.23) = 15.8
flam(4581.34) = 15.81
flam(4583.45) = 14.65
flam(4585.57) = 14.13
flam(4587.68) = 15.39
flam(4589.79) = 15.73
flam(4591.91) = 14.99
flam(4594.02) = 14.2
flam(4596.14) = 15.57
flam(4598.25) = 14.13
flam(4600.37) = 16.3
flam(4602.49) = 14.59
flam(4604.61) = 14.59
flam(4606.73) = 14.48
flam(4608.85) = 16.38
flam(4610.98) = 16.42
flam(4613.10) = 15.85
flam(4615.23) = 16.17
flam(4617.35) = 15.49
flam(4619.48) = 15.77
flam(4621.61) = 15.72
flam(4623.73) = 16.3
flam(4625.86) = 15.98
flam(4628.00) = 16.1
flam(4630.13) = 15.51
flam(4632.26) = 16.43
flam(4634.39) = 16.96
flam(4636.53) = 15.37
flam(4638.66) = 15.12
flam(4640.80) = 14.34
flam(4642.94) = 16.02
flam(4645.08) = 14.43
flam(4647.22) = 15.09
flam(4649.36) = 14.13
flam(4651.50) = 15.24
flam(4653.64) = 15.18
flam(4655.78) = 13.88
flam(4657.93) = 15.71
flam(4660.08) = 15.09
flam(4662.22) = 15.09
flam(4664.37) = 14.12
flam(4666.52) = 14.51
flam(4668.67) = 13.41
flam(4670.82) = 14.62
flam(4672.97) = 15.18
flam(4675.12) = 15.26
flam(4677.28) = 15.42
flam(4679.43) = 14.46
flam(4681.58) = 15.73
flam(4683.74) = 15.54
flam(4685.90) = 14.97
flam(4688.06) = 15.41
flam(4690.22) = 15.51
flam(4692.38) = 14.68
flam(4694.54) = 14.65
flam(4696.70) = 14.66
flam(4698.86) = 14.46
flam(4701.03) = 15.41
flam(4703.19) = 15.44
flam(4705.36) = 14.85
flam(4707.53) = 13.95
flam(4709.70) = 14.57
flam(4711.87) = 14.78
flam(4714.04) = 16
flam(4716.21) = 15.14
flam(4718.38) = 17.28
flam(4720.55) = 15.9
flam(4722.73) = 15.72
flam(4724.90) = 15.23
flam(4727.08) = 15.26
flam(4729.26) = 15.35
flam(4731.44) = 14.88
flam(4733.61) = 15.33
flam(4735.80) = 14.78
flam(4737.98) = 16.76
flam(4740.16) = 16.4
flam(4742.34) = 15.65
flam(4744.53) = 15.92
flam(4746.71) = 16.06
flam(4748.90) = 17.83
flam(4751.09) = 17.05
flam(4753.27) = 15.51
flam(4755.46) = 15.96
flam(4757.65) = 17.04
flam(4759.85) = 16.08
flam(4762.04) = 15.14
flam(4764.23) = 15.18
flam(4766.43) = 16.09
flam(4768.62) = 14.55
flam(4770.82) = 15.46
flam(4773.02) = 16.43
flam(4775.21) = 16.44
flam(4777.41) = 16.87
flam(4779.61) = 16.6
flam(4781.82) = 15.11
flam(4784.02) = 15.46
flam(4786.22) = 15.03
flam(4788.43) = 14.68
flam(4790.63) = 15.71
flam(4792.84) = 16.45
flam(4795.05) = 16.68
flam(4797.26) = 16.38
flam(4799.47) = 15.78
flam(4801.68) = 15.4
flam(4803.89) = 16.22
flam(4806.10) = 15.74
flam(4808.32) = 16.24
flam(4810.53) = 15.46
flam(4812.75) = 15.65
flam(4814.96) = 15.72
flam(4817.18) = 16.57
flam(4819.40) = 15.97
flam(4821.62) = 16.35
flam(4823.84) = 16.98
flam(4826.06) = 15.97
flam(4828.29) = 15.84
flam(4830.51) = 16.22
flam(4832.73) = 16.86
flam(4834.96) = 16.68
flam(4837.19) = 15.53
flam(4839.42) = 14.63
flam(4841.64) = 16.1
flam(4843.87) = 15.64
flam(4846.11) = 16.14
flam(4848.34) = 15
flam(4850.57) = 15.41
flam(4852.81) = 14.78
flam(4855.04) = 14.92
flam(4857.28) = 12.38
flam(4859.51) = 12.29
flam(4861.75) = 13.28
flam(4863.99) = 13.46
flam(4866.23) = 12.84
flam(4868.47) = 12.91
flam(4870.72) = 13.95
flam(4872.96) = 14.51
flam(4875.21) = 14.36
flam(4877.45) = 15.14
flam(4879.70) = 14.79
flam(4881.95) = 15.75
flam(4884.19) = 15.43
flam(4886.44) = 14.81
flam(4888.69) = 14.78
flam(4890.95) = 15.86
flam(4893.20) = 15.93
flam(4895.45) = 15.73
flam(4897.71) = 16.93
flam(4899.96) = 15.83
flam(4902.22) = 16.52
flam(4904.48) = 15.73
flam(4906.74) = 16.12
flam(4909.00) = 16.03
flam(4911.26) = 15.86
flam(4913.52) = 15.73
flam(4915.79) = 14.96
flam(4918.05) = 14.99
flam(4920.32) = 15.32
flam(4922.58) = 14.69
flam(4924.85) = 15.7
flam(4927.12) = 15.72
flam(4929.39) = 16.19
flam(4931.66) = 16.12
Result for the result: 0.06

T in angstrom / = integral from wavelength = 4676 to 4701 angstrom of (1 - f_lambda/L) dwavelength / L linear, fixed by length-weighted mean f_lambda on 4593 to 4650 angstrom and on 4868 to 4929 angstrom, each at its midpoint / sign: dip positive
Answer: 0.62 angstrom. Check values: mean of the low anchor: 15.5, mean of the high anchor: 15.4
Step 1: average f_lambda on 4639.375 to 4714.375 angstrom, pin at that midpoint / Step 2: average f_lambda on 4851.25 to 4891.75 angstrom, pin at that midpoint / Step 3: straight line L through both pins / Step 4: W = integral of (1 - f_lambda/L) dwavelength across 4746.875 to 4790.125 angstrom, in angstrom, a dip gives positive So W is -4.0 angstrom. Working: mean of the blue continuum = 14.9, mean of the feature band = 15.9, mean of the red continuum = 14.2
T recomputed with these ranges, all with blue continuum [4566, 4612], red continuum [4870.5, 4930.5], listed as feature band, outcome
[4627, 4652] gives -0.1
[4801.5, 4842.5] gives -1.5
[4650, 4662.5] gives 0.3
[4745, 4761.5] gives -1.1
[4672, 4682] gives 0.1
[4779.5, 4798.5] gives -0.4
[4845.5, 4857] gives 0.3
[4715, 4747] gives -0.7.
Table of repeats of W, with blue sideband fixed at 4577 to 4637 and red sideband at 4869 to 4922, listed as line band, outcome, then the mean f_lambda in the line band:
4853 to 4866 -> 1.8 angstrom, 13.4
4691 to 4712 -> 1.0 angstrom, 14.8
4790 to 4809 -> -0.8 angstrom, 16.1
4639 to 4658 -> 0.8 angstrom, 14.9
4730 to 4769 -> -1.1 angstrom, 15.9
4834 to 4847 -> -0.3 angstrom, 15.8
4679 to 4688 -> 0.1 angstrom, 15.2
